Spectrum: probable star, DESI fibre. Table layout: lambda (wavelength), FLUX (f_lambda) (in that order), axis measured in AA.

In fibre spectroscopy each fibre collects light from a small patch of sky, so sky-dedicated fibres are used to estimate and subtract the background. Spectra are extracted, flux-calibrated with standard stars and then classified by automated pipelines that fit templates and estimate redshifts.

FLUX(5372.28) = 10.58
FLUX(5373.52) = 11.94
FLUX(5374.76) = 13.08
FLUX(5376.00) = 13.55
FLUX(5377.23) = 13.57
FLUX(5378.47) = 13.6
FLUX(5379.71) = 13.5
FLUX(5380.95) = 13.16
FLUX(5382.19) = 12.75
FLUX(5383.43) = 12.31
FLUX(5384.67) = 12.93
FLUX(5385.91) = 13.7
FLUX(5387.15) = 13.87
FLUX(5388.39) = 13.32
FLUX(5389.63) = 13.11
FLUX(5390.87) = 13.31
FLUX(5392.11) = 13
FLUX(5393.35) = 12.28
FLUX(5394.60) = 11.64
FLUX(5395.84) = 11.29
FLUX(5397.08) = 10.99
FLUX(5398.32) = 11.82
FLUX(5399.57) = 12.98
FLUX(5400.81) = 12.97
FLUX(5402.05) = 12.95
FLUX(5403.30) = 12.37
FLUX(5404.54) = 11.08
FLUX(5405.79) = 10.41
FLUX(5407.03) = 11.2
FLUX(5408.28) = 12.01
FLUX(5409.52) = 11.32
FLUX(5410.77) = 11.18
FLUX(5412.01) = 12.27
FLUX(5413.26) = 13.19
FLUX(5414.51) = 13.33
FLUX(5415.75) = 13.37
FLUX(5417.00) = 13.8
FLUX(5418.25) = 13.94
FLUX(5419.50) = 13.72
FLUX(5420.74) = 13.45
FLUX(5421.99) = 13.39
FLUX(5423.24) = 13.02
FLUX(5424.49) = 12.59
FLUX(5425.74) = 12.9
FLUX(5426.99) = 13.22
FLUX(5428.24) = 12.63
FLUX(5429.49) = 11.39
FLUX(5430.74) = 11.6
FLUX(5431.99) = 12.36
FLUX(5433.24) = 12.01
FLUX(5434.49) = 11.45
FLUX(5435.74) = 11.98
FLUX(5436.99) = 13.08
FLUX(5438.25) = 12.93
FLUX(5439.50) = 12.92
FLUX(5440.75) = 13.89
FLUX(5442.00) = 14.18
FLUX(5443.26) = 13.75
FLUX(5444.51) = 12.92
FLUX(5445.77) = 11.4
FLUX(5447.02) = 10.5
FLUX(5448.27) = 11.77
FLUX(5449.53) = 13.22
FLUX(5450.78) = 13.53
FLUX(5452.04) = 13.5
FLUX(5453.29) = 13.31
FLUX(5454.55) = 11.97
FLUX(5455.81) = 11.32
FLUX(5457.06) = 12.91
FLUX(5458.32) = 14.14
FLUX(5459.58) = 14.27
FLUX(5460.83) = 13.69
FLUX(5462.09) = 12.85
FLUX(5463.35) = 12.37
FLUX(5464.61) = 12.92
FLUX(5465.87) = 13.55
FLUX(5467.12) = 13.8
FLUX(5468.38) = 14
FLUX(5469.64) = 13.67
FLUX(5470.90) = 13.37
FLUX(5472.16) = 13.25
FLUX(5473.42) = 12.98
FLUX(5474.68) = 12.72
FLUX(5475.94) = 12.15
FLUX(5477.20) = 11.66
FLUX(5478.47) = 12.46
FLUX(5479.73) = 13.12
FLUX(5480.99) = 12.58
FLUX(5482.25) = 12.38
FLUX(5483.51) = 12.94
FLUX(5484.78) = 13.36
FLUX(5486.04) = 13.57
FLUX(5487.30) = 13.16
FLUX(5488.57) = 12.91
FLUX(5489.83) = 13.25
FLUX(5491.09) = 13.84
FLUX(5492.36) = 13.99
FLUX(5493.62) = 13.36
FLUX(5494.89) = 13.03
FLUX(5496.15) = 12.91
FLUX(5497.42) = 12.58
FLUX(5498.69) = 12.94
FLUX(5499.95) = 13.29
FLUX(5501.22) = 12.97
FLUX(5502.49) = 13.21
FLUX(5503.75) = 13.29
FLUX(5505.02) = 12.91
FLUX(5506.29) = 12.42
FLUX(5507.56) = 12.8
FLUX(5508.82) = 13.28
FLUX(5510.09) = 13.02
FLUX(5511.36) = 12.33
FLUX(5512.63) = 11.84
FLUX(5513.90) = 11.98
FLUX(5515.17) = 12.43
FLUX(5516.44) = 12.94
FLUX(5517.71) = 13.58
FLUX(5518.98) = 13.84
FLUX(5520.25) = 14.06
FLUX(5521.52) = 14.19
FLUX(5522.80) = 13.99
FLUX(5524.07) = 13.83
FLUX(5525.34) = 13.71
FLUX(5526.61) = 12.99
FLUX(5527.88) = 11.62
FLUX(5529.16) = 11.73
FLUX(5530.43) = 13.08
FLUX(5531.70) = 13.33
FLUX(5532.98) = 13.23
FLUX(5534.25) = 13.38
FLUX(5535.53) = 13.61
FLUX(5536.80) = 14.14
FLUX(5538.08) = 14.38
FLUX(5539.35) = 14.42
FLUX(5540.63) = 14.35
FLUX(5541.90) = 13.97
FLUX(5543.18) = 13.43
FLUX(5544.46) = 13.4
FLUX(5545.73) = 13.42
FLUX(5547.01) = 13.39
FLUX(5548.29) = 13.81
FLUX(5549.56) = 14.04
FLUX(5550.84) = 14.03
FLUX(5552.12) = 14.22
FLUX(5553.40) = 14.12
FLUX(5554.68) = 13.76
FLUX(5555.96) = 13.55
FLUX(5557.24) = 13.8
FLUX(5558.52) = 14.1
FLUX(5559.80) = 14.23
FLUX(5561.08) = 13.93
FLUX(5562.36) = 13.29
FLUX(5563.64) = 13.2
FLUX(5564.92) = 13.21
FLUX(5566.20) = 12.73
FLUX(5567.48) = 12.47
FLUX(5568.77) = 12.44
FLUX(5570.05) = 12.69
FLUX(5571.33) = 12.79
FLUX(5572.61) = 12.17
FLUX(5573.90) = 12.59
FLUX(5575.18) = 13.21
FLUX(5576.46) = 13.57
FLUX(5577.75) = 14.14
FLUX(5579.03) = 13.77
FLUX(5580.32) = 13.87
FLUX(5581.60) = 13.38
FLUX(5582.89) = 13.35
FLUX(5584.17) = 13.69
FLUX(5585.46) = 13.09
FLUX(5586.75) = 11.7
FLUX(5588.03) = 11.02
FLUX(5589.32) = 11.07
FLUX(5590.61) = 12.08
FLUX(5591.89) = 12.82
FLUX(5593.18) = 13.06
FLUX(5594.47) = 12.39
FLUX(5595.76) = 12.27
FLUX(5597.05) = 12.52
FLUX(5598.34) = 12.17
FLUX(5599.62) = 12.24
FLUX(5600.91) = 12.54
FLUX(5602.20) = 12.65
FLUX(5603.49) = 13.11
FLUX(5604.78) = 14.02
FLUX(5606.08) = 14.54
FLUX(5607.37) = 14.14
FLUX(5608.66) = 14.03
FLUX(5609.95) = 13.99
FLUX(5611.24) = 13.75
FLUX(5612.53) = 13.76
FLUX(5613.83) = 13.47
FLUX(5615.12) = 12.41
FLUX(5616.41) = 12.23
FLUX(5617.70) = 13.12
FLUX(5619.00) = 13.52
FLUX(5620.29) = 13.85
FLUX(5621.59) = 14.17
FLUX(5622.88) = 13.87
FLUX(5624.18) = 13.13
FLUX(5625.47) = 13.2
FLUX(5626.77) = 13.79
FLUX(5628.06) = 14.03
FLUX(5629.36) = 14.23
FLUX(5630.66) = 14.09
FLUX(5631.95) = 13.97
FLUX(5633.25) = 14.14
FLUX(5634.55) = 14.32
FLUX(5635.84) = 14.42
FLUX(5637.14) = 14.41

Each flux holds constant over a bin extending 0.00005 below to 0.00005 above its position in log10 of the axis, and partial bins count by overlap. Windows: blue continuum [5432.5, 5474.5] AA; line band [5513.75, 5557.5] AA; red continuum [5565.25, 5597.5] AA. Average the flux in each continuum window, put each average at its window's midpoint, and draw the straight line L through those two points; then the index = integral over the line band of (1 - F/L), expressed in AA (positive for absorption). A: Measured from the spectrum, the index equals -2.5 AA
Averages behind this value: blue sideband 12.9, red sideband 12.8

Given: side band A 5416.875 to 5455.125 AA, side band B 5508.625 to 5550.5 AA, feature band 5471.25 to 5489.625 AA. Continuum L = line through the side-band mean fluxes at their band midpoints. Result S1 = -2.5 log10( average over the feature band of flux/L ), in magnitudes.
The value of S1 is 0.02 mag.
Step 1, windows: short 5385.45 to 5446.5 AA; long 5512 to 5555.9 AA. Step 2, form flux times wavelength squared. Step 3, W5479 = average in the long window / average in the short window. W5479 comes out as 1.12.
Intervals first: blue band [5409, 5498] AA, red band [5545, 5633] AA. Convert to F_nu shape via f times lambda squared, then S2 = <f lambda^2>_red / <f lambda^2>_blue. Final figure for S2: 1.08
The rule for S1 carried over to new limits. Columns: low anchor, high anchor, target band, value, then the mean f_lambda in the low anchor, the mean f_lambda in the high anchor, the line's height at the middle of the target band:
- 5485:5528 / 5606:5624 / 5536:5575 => -0.02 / 13.1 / 13.6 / 13.3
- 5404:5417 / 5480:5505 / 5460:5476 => -0.04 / 12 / 13.1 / 12.8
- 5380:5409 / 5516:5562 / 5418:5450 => 0.01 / 12.4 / 13.7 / 12.8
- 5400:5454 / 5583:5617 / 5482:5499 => -0.04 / 12.6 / 12.9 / 12.7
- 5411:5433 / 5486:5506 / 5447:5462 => 0.01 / 12.9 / 13.2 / 13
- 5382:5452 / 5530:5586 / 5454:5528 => 0.00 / 12.6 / 13.5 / 13.1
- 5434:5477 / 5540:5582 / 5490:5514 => 0.02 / 12.9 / 13.5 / 13.2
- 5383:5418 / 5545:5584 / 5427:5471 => -0.01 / 12.4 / 13.4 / 12.7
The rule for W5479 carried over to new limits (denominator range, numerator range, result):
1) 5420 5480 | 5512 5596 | 1.07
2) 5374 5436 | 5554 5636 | 1.13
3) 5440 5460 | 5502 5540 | 1.05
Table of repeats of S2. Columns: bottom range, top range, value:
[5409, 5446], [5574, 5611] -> 1.08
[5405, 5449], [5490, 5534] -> 1.08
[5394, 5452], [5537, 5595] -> 1.12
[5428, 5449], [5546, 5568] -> 1.15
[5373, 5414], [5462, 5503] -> 1.08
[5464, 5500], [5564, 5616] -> 1.03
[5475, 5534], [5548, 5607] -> 1.04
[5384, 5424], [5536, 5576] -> 1.13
